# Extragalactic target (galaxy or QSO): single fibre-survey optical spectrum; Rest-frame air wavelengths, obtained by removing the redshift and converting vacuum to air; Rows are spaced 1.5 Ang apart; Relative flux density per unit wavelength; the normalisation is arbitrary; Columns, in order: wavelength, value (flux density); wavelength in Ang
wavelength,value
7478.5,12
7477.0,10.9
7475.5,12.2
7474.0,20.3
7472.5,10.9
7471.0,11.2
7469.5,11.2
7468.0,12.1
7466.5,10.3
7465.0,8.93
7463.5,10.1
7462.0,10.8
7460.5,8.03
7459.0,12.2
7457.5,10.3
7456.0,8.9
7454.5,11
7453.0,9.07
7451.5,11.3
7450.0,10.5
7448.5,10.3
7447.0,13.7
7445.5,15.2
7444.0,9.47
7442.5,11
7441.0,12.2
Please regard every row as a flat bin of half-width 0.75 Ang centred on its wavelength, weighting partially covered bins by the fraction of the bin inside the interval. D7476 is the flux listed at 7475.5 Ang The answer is 12.2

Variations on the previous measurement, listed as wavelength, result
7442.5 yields 11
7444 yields 9.47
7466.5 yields 10.3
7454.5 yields 11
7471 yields 11.2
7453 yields 9.07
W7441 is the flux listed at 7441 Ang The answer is 12.2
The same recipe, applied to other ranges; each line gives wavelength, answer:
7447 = 13.7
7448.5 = 10.3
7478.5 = 12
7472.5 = 10.9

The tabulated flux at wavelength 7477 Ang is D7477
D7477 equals 10.9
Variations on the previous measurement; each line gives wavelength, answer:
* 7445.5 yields 15.2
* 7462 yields 10.8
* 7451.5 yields 11.3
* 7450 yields 10.5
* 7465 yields 8.93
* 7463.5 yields 10.1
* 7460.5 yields 8.03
